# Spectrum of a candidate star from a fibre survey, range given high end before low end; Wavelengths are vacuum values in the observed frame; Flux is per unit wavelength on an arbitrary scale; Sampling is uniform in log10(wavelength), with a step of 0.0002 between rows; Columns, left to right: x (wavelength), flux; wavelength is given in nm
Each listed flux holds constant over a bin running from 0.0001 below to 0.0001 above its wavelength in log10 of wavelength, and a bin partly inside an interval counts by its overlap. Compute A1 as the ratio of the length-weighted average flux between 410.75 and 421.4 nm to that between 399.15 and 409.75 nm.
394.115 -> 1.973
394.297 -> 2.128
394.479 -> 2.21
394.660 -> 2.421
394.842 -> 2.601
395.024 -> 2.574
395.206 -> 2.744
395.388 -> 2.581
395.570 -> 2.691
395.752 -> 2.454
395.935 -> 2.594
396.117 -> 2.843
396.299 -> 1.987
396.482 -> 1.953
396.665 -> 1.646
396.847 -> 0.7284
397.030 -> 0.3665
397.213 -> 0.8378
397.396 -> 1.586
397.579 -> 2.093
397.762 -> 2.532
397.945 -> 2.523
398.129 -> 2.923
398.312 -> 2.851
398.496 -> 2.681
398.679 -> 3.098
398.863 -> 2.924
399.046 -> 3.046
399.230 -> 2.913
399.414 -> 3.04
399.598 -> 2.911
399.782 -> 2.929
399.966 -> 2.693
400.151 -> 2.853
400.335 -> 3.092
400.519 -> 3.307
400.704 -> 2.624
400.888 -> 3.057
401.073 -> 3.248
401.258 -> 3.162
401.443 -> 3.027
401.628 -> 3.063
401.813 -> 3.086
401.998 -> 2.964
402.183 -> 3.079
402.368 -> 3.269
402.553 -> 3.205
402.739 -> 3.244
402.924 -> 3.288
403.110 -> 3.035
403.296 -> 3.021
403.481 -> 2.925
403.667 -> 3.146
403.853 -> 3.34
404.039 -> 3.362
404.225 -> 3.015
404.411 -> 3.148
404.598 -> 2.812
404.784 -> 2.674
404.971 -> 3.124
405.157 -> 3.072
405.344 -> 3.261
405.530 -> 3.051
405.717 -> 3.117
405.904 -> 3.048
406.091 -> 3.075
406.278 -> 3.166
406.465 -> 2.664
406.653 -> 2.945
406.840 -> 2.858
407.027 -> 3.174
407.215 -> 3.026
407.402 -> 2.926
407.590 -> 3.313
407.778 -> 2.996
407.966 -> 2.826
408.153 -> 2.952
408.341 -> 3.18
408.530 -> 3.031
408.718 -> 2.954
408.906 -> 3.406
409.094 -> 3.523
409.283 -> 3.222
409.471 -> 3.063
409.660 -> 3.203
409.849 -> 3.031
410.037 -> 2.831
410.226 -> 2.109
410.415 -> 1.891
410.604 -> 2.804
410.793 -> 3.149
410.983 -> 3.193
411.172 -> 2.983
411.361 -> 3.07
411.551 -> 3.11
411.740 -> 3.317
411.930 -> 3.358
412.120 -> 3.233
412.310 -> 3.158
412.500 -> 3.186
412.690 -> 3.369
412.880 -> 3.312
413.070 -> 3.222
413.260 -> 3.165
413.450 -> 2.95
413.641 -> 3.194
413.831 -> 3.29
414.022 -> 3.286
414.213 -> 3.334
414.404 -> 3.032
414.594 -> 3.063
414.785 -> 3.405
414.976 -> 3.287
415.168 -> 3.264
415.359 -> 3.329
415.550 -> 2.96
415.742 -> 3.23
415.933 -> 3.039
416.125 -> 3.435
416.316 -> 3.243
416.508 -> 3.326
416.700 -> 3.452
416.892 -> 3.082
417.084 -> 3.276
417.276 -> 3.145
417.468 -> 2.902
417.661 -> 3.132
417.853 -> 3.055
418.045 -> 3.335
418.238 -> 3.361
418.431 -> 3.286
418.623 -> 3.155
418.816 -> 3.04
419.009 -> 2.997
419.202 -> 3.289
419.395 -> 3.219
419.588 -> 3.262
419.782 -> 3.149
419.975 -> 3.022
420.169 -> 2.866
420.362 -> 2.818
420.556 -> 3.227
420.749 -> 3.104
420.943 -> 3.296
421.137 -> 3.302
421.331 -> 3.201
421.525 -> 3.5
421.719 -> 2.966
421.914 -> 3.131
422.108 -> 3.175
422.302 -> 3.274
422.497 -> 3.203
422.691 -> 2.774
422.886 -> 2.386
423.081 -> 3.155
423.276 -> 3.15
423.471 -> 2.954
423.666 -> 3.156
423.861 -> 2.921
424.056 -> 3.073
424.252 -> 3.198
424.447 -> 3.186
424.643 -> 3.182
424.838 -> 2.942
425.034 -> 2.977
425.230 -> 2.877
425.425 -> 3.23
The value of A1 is 1.0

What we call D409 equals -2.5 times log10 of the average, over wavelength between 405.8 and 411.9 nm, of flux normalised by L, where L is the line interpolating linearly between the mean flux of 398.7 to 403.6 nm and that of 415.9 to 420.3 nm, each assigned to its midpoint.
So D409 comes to 0.03 mag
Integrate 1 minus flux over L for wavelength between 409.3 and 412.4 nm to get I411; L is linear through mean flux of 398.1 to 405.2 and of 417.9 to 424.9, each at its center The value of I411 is 0.099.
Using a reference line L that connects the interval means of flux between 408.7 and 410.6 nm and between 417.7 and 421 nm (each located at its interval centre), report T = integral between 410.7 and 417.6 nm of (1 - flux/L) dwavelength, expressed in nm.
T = -0.42 nm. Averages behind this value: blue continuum 2.92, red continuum 3.14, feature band 3.2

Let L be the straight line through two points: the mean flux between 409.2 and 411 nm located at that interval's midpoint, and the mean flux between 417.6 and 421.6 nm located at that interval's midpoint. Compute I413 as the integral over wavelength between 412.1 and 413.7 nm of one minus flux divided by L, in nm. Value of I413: -0.14 nm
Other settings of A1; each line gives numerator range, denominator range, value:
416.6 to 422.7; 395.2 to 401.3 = 1.26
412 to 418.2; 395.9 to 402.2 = 1.25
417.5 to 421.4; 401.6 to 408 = 1.03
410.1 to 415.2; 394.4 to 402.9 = 1.18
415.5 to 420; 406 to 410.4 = 1.06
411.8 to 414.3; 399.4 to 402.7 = 1.07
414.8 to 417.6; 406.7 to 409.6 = 1.04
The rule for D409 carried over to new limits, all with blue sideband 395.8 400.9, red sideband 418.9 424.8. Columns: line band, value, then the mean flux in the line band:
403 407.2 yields -0.16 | 3.05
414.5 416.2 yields -0.11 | 3.22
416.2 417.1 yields -0.11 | 3.28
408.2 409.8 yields -0.16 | 3.18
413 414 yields -0.11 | 3.17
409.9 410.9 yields 0.08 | 2.58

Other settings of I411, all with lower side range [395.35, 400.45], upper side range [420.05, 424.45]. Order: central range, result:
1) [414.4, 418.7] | -0.42 nm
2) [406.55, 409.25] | -0.40 nm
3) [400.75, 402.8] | -0.49 nm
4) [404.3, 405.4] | -0.17 nm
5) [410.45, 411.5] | -0.08 nm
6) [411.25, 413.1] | -0.28 nm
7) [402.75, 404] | -0.28 nm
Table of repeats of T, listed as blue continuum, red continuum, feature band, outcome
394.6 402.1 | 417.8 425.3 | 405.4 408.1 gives -0.25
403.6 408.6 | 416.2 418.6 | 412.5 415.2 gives -0.05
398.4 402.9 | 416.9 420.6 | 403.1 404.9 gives 0.00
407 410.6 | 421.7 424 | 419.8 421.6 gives -0.08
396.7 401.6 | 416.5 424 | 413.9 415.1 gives -0.10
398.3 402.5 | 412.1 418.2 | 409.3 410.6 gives 0.17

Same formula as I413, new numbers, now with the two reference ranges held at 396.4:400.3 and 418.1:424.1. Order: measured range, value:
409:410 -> -0.17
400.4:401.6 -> -0.31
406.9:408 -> -0.16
